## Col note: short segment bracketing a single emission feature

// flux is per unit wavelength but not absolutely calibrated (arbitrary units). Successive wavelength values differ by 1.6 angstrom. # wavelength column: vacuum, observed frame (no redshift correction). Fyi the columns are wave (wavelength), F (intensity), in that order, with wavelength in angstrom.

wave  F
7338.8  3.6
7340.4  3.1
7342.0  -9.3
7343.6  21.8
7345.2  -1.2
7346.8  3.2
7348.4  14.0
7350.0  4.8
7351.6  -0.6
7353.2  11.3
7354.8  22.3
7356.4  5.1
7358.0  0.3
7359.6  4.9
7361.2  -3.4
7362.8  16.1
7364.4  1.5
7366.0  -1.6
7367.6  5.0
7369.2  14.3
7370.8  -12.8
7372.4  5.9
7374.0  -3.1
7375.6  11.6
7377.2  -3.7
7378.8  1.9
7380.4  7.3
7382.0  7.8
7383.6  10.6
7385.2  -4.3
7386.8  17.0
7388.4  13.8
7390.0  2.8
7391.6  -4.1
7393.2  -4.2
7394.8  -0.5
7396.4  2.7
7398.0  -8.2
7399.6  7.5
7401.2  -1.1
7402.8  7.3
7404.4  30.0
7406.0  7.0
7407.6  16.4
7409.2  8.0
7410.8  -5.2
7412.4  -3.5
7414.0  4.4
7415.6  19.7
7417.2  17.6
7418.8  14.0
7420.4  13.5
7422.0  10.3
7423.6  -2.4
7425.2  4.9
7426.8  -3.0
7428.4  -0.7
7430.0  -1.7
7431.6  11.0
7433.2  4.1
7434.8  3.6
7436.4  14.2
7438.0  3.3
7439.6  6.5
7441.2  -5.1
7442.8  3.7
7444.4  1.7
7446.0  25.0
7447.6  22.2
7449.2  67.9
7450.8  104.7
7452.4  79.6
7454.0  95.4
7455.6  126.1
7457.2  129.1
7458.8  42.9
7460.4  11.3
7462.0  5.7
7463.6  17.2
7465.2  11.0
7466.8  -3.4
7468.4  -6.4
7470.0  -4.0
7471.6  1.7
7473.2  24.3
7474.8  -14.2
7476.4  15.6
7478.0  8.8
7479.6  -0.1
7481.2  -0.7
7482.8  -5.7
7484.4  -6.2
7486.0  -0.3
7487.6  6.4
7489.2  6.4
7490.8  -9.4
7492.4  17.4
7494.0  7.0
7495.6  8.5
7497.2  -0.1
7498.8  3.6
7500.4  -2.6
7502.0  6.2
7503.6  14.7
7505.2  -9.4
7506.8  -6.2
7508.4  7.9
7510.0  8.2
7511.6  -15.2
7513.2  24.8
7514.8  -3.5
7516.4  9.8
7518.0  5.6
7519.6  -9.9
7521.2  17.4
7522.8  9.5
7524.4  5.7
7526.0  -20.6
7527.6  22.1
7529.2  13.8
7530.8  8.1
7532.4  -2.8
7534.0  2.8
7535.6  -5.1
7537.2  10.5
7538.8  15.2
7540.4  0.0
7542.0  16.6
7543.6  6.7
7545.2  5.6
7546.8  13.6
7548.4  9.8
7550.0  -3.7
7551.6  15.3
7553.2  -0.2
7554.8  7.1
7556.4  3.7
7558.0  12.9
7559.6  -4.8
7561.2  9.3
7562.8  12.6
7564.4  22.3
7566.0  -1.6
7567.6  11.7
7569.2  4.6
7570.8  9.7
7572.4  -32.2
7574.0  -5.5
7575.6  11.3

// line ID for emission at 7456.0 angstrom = [O II] 3727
